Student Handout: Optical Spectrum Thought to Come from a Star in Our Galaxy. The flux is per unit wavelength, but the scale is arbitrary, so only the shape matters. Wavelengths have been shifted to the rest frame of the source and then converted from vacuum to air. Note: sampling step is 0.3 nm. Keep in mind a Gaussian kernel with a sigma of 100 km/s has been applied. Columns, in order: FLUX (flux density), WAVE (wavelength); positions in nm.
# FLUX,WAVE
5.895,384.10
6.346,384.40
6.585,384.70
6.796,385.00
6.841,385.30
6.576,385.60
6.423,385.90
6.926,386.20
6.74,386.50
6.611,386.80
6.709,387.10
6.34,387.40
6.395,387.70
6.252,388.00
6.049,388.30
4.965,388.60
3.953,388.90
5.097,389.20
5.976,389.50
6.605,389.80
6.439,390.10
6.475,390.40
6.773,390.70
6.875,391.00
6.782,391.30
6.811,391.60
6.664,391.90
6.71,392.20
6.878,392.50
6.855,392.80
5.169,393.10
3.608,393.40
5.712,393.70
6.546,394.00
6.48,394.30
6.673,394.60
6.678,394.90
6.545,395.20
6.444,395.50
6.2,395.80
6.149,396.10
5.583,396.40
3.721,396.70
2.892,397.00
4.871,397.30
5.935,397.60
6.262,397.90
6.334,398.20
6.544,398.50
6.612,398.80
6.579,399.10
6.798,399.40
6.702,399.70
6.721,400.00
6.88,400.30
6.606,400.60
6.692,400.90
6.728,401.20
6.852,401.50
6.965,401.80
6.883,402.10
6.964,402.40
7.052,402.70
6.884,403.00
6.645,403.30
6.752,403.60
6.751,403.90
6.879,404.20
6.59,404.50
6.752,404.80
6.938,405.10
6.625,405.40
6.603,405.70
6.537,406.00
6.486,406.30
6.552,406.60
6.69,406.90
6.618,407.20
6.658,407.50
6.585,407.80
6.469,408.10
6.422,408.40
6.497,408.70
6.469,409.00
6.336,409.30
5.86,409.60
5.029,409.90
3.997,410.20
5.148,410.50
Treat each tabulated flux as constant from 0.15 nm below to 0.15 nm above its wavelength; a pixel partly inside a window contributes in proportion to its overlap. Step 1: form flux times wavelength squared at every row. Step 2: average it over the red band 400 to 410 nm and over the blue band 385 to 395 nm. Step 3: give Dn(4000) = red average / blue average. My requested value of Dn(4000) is 1.14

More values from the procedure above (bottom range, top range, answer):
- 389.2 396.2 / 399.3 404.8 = 1.13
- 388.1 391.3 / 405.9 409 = 1.20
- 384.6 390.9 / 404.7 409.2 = 1.16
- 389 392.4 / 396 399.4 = 0.91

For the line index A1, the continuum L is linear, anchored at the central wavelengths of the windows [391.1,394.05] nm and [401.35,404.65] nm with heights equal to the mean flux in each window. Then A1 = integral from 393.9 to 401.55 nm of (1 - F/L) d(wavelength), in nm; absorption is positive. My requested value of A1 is 0.38 nm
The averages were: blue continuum 6.17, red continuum 6.84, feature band 6.18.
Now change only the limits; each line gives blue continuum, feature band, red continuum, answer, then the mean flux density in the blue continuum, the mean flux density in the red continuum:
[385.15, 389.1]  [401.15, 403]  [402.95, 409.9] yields -0.13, 6.2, 6.55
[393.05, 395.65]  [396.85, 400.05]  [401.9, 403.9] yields 0.21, 6.02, 6.86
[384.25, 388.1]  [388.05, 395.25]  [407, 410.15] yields 0.40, 6.58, 6.23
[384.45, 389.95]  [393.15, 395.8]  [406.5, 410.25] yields 0.07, 6.22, 6.22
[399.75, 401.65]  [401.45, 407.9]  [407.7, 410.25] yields -0.34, 6.74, 6.03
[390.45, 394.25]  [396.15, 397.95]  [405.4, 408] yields 0.43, 6.29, 6.59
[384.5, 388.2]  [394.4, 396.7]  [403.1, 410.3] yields 0.13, 6.59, 6.43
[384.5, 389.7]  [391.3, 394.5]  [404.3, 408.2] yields 0.07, 6.2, 6.63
